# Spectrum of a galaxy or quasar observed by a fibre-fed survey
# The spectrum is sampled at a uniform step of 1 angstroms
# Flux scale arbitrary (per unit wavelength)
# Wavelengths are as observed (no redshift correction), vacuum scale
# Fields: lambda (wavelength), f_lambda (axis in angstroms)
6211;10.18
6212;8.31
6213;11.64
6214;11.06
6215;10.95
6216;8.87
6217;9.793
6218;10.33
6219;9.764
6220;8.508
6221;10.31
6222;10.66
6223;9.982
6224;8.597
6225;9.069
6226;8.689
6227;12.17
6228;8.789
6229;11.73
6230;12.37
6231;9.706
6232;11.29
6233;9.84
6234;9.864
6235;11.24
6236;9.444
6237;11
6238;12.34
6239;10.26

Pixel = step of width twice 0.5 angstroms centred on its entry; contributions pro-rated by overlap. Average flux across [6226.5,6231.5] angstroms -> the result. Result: 11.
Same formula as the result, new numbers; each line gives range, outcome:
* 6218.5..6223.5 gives 9.84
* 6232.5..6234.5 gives 9.85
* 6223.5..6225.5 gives 8.83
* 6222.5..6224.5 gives 9.29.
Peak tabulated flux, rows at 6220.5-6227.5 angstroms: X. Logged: 12.17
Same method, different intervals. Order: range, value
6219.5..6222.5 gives 10.66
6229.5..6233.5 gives 12.37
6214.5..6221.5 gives 10.95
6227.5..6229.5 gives 11.73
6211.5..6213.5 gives 11.64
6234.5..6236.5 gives 11.24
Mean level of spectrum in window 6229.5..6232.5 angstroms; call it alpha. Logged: 11.1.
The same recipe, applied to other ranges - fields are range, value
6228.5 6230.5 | 12.1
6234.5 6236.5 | 10.3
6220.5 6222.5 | 10.5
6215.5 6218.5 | 9.66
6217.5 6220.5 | 9.53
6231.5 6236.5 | 10.3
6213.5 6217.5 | 10.2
